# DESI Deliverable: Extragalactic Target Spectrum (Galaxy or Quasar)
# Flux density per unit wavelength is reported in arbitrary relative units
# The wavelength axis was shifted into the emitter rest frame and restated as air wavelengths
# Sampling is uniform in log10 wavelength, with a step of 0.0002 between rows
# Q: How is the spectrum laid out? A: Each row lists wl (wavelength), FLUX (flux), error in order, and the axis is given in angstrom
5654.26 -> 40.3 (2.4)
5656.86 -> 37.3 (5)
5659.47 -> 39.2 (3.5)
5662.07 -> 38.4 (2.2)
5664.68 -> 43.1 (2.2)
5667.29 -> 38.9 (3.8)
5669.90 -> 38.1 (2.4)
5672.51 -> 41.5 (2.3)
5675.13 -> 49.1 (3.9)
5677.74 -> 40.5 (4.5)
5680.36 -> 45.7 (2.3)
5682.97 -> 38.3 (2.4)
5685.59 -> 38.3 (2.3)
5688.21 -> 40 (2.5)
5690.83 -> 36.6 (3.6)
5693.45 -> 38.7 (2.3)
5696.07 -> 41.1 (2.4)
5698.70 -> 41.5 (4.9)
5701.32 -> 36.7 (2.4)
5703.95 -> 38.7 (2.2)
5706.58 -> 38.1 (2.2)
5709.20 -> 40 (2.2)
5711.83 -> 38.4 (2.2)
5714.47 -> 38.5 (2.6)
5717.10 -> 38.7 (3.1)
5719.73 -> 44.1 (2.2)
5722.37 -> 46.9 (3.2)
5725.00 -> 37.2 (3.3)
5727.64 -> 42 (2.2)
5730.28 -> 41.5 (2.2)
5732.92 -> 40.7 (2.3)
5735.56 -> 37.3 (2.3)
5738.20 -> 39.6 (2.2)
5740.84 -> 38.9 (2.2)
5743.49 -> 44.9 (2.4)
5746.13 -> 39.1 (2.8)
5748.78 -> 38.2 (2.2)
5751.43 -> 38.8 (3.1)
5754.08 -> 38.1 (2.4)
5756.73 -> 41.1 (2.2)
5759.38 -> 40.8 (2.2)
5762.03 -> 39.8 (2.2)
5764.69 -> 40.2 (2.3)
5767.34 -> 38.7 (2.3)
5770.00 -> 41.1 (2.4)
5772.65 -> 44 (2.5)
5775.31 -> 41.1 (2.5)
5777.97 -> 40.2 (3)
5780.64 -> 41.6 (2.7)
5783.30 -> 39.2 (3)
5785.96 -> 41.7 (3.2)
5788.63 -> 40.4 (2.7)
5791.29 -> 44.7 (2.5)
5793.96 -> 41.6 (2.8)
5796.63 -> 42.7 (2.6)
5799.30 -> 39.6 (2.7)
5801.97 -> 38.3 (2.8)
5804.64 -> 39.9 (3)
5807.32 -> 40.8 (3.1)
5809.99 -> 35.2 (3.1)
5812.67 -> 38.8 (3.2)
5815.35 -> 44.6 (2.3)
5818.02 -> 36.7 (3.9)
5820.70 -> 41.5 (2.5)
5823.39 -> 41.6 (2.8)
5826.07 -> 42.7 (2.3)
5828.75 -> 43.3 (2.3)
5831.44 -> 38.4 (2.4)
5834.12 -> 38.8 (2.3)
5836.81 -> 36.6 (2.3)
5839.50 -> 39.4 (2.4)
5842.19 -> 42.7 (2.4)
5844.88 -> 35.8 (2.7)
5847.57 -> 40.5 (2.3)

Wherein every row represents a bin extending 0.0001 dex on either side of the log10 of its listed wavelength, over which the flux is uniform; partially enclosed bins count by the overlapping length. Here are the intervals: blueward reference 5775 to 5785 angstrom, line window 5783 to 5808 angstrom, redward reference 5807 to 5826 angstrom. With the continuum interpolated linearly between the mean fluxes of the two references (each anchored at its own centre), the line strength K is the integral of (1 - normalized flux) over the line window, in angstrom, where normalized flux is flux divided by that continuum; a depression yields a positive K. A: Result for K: -0.4 angstrom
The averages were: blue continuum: 40.5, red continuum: 40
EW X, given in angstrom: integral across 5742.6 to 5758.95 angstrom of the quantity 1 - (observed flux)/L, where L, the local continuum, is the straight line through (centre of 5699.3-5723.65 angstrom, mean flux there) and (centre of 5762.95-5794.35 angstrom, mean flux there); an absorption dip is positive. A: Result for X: 0.3 angstrom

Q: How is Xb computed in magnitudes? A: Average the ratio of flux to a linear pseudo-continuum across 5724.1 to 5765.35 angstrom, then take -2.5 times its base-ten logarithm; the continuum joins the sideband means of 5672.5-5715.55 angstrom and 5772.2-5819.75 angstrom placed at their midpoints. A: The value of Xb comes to 0.01 mag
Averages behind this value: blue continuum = 40.1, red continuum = 40.6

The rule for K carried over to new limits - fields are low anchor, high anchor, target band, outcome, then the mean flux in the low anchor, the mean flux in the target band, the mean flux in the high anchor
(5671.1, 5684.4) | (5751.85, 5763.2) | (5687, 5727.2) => 2.0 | 42.9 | 39.7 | 39.9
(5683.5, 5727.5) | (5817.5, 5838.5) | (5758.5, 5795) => -1.1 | 39.6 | 41.1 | 40.1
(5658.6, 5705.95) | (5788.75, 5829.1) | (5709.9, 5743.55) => -0.1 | 40.2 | 40.5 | 40.7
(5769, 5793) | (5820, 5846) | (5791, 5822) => 0.5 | 41.6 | 40.2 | 40.1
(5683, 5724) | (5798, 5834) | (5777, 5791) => -0.3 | 39.7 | 40.9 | 40.1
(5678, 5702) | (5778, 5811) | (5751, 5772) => 0.1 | 39.8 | 40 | 40.5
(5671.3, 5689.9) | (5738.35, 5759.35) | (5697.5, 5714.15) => 0.9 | 41.8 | 38.9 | 39.9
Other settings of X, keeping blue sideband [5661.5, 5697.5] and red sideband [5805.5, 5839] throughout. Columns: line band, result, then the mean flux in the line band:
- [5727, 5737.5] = 0.0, 40.2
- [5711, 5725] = -0.2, 41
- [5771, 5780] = -0.4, 41.7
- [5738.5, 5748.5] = -0.1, 40.5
